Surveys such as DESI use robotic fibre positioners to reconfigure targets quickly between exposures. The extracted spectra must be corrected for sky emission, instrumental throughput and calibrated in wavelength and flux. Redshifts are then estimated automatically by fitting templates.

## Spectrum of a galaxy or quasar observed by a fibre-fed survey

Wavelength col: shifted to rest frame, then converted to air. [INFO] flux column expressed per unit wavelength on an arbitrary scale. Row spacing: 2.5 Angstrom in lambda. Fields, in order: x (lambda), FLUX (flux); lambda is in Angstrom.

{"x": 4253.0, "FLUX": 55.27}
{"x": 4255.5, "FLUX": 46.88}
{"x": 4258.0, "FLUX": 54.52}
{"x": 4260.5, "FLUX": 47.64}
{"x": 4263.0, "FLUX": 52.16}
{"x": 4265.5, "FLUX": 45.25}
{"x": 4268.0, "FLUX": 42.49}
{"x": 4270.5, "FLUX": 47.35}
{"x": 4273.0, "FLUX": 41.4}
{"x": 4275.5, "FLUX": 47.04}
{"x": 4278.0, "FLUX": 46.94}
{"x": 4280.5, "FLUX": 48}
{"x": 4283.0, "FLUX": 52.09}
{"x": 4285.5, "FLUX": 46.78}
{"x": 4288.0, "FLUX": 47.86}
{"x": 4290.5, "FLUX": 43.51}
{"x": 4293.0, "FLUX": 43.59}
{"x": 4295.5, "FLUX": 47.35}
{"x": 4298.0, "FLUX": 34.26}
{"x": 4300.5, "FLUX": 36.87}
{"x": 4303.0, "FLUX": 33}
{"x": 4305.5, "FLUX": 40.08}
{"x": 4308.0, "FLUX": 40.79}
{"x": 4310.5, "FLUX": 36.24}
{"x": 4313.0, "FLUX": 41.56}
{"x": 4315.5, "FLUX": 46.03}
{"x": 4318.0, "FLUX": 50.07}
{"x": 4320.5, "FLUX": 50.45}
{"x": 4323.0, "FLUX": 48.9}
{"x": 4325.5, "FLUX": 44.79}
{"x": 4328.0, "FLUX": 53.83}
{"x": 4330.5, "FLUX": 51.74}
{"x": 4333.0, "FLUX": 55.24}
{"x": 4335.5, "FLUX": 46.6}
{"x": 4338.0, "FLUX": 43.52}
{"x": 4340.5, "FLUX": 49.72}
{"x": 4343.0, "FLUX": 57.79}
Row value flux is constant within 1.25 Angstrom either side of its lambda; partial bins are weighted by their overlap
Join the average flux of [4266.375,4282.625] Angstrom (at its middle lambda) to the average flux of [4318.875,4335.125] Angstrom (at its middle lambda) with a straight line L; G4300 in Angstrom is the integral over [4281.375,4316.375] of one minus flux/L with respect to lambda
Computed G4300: 4.2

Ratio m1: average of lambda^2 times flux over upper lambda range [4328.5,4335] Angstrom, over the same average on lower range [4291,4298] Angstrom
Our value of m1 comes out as 1.24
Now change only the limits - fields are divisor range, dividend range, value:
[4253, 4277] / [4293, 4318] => 0.86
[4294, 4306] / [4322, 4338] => 1.32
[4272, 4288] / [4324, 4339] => 1.07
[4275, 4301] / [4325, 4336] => 1.16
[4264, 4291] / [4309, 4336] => 1.05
